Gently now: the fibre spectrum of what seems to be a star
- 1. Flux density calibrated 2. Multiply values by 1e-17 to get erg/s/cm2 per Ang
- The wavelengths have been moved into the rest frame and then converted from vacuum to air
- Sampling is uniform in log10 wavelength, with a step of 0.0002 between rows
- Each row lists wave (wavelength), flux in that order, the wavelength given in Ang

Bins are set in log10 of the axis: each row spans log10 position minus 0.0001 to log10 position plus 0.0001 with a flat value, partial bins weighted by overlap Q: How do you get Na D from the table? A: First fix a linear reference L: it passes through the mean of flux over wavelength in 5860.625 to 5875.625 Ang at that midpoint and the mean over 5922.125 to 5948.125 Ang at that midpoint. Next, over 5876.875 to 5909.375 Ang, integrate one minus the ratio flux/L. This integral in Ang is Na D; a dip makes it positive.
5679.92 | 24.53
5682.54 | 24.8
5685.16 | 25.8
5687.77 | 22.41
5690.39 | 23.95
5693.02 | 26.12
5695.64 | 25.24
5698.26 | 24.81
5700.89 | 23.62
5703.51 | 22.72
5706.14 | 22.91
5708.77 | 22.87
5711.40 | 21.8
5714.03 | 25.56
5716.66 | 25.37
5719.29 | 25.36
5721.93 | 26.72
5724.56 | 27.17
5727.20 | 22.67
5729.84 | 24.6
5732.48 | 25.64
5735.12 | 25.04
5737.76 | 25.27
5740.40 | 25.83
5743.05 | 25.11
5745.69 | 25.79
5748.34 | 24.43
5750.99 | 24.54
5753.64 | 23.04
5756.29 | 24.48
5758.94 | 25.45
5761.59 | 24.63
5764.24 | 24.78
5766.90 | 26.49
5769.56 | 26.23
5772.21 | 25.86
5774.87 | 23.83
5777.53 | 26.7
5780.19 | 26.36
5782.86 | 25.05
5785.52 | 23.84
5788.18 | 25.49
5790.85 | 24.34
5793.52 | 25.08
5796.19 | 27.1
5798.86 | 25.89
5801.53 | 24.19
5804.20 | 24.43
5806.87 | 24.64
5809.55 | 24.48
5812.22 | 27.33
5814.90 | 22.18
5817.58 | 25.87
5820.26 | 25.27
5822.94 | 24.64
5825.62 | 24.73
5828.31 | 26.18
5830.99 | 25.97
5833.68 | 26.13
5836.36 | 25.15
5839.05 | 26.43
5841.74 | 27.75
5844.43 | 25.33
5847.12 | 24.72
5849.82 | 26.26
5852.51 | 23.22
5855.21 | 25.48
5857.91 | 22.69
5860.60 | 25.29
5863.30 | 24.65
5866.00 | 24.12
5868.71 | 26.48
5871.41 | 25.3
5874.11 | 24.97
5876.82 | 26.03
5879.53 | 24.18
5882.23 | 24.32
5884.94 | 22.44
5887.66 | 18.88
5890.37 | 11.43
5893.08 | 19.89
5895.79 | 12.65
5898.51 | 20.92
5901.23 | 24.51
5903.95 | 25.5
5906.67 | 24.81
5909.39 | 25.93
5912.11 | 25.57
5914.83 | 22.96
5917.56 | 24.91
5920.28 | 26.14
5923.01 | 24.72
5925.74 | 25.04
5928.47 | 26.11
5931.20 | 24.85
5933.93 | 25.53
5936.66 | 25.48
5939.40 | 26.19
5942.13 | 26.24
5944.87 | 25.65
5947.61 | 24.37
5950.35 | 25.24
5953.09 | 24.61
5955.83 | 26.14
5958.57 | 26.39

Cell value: 5.1 Ang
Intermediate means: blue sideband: 25.1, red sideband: 25.5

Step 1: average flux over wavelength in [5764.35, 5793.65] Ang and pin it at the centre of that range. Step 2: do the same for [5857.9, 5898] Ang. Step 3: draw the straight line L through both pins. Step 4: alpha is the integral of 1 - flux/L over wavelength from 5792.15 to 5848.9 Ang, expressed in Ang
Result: -3.3 Ang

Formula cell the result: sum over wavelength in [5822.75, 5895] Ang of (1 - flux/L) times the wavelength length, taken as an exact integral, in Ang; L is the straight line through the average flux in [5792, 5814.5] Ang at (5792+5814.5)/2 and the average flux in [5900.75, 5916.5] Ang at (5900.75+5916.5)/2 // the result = 2.9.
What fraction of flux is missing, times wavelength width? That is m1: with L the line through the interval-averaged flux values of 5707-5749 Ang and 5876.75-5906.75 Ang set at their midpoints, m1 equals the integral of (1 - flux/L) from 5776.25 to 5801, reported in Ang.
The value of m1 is -2.1 Ang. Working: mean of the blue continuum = 24.9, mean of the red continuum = 20.9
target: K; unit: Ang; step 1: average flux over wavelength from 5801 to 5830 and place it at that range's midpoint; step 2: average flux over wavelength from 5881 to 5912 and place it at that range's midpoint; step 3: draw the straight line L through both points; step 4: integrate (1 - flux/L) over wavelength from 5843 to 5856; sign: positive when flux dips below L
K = -0.9 Ang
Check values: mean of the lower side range 24.9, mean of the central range 25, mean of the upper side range 21.2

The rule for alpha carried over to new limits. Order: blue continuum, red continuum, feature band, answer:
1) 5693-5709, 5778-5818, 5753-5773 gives -0.39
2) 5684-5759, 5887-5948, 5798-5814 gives -0.63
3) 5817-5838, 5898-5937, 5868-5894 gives 2.94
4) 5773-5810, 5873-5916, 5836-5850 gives -1.37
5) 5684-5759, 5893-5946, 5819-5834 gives -0.62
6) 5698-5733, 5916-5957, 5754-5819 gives -1.21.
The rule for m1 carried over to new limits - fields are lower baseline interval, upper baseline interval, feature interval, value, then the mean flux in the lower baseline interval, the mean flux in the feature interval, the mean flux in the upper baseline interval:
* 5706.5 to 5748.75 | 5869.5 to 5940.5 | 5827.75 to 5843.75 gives -1.5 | 24.9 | 26.2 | 23.5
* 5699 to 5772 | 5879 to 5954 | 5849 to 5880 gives -1.3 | 24.8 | 24.9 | 23.5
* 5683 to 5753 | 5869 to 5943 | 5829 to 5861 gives -2.0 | 24.7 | 25.4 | 23.6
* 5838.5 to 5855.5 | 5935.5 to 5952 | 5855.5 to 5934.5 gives 6.3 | 25.6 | 23.5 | 25.5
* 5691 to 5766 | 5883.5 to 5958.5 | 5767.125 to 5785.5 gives -0.9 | 24.7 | 25.6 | 23.6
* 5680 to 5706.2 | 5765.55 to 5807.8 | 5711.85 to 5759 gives -0.5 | 24.3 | 25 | 25.4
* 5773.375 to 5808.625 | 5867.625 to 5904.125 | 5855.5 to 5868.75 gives -1.1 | 25.1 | 24.5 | 21.8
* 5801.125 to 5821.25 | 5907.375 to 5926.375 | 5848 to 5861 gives 0.2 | 24.8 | 24.5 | 25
